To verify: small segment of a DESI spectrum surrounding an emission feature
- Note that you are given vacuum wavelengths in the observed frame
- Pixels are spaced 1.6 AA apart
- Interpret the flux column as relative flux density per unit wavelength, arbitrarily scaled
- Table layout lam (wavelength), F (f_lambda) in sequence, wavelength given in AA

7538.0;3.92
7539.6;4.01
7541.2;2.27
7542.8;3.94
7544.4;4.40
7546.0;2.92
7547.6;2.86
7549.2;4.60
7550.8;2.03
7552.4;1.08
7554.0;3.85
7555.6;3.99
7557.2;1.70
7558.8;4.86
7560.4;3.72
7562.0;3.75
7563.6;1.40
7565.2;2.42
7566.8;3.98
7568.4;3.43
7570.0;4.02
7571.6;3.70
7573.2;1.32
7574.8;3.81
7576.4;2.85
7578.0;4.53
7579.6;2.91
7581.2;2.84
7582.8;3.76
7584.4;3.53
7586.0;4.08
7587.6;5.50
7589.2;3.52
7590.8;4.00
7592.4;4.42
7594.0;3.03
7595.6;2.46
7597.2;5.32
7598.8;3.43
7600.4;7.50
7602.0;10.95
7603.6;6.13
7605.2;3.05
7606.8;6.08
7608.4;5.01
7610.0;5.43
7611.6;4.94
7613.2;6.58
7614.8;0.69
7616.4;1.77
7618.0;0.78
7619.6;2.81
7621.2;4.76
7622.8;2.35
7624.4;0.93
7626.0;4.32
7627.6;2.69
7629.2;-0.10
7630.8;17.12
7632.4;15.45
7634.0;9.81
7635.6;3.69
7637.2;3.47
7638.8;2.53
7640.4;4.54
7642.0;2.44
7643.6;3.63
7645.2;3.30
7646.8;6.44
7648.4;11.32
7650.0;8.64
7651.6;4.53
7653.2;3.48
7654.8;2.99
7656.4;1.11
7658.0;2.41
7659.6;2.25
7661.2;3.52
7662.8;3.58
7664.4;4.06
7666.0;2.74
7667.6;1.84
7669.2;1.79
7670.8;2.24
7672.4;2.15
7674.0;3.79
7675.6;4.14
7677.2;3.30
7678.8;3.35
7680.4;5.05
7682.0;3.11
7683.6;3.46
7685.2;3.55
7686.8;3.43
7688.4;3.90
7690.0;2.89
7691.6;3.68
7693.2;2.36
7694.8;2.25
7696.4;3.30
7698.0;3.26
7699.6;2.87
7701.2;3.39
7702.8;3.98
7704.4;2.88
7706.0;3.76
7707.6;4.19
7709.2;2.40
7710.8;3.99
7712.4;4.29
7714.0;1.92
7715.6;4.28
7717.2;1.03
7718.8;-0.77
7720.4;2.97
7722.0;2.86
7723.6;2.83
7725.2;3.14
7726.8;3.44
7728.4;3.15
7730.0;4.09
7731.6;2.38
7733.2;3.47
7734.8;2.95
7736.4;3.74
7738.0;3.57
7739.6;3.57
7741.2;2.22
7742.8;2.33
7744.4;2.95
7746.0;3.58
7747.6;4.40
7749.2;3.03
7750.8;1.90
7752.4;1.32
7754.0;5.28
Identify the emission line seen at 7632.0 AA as [S II] 6716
